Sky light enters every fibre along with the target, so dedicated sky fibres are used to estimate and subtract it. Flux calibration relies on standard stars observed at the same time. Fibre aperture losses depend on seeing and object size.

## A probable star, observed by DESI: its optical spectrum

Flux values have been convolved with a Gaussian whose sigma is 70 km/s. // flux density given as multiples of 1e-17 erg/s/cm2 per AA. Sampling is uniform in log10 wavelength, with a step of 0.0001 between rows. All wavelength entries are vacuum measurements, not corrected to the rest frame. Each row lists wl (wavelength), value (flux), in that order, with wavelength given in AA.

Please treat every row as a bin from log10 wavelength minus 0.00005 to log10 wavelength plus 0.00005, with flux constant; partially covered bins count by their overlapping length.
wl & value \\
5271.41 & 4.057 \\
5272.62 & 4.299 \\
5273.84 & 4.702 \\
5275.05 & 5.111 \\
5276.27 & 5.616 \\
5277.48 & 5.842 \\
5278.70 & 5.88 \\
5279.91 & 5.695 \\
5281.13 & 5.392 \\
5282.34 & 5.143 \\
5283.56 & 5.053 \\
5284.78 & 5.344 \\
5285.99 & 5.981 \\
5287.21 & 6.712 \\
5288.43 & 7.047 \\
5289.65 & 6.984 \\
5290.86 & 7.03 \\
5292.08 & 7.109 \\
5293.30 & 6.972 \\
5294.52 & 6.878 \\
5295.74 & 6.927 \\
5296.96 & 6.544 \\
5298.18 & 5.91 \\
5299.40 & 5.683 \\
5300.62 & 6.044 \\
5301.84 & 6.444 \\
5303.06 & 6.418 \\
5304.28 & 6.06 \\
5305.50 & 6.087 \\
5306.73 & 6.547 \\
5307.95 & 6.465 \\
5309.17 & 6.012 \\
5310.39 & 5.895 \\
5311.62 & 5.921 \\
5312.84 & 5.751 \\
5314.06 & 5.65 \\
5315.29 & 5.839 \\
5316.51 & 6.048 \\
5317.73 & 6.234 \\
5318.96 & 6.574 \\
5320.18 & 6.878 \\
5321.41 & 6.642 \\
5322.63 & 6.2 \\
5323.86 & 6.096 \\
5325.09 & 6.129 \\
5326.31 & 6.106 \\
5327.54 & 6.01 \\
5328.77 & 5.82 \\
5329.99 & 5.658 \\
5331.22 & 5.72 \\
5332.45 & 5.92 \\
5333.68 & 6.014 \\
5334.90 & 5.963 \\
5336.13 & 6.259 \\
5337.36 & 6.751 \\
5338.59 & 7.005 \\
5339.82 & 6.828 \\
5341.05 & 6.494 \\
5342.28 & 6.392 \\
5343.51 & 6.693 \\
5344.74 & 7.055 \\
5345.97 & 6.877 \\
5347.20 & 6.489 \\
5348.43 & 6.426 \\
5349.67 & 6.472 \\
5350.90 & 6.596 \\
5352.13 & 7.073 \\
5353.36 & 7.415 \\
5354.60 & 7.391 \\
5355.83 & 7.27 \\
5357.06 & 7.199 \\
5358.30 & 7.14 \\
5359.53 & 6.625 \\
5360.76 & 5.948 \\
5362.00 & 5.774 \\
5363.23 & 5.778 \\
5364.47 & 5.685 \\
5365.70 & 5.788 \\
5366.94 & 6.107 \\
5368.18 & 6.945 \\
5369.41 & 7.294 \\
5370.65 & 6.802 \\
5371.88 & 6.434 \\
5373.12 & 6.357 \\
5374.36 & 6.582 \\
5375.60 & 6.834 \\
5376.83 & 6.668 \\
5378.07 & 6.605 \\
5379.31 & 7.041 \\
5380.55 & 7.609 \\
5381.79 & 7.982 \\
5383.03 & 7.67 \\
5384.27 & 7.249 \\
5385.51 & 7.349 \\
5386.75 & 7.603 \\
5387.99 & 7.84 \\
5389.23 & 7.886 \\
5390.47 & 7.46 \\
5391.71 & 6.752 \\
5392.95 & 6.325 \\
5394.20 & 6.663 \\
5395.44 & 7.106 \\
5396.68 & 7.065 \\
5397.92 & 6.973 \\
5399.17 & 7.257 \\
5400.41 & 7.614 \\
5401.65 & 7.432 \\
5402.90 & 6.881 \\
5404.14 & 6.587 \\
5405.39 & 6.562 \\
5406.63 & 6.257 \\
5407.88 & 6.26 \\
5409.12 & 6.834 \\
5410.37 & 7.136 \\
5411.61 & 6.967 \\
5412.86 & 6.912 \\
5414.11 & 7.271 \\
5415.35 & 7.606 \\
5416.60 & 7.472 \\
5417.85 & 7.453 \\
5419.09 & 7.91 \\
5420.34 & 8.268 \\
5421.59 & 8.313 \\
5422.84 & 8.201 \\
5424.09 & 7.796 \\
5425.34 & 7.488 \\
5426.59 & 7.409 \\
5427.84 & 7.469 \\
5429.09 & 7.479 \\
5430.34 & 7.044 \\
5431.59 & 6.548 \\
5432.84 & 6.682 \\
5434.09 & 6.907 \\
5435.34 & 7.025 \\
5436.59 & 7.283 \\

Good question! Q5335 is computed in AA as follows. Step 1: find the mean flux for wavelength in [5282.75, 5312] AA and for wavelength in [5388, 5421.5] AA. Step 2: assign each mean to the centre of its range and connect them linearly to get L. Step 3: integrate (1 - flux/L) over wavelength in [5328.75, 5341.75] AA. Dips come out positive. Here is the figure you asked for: 0.7 AA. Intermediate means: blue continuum 6.33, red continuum 7.14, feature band 6.24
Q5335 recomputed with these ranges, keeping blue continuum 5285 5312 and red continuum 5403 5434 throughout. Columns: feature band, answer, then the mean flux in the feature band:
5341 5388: 0.5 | 6.8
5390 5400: 0.2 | 6.96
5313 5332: 1.4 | 6.1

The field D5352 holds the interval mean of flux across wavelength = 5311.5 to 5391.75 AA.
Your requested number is 6.61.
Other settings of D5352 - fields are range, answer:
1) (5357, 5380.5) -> 6.52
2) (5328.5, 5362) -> 6.57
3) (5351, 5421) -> 6.98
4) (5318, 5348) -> 6.36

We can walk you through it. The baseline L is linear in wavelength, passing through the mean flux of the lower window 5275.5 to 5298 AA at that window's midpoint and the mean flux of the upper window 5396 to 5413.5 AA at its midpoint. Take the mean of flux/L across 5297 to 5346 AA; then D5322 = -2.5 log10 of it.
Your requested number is 0.03 mag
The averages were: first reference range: 6.22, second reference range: 6.91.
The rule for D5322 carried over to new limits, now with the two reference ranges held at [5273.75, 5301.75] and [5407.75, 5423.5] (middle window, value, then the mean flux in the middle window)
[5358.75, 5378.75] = 0.09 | 6.4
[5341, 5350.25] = 0.02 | 6.62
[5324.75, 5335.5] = 0.11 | 5.93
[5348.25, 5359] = -0.03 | 7.02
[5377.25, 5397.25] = -0.01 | 7.26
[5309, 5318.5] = 0.08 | 5.92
